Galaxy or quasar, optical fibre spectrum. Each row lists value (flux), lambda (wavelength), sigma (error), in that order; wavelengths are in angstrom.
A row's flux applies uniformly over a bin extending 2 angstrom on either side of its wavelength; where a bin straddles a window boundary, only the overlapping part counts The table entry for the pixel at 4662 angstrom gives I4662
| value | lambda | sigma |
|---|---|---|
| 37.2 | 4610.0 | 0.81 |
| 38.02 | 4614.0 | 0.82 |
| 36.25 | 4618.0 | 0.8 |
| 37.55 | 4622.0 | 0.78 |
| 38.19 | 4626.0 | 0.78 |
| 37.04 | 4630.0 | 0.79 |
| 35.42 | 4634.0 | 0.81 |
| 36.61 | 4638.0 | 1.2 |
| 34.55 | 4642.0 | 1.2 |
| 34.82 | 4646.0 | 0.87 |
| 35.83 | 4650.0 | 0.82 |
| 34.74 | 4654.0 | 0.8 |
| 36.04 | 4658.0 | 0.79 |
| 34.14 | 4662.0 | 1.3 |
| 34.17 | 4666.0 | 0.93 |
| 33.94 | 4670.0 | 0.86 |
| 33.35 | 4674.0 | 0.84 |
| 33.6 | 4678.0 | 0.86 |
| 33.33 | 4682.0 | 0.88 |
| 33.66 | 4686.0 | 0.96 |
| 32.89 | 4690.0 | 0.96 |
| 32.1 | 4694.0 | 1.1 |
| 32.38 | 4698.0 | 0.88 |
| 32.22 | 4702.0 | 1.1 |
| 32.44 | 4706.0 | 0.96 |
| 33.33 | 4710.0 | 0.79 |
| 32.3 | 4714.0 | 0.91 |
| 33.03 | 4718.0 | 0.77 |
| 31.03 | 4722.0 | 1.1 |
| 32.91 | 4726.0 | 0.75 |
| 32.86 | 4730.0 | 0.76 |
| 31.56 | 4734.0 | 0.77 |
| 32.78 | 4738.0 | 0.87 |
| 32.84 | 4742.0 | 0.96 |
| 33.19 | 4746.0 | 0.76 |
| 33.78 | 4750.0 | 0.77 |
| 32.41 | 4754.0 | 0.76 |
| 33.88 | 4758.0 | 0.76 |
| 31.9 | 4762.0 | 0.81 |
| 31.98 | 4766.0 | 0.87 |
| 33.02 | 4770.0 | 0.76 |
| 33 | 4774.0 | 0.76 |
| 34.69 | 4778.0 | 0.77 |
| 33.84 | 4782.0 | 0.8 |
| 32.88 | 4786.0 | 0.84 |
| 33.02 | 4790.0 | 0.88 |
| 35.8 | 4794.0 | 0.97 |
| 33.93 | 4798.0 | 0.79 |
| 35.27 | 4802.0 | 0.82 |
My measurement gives 34.14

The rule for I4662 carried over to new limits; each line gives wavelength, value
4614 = 38.02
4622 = 37.55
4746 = 33.19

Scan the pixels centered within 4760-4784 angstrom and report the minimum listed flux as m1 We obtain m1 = 31.9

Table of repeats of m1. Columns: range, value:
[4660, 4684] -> 33.33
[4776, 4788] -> 32.88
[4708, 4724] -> 31.03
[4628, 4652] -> 34.55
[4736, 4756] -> 32.41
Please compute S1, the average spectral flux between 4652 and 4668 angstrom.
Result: 34.8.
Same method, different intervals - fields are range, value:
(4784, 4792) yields 33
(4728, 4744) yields 32.5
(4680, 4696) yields 33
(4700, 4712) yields 32.7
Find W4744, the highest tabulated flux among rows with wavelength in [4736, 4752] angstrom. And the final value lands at 33.78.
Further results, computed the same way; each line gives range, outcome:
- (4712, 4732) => 33.03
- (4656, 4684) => 36.04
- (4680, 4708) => 33.66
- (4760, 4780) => 34.69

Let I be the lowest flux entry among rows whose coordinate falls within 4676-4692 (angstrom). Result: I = 32.89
